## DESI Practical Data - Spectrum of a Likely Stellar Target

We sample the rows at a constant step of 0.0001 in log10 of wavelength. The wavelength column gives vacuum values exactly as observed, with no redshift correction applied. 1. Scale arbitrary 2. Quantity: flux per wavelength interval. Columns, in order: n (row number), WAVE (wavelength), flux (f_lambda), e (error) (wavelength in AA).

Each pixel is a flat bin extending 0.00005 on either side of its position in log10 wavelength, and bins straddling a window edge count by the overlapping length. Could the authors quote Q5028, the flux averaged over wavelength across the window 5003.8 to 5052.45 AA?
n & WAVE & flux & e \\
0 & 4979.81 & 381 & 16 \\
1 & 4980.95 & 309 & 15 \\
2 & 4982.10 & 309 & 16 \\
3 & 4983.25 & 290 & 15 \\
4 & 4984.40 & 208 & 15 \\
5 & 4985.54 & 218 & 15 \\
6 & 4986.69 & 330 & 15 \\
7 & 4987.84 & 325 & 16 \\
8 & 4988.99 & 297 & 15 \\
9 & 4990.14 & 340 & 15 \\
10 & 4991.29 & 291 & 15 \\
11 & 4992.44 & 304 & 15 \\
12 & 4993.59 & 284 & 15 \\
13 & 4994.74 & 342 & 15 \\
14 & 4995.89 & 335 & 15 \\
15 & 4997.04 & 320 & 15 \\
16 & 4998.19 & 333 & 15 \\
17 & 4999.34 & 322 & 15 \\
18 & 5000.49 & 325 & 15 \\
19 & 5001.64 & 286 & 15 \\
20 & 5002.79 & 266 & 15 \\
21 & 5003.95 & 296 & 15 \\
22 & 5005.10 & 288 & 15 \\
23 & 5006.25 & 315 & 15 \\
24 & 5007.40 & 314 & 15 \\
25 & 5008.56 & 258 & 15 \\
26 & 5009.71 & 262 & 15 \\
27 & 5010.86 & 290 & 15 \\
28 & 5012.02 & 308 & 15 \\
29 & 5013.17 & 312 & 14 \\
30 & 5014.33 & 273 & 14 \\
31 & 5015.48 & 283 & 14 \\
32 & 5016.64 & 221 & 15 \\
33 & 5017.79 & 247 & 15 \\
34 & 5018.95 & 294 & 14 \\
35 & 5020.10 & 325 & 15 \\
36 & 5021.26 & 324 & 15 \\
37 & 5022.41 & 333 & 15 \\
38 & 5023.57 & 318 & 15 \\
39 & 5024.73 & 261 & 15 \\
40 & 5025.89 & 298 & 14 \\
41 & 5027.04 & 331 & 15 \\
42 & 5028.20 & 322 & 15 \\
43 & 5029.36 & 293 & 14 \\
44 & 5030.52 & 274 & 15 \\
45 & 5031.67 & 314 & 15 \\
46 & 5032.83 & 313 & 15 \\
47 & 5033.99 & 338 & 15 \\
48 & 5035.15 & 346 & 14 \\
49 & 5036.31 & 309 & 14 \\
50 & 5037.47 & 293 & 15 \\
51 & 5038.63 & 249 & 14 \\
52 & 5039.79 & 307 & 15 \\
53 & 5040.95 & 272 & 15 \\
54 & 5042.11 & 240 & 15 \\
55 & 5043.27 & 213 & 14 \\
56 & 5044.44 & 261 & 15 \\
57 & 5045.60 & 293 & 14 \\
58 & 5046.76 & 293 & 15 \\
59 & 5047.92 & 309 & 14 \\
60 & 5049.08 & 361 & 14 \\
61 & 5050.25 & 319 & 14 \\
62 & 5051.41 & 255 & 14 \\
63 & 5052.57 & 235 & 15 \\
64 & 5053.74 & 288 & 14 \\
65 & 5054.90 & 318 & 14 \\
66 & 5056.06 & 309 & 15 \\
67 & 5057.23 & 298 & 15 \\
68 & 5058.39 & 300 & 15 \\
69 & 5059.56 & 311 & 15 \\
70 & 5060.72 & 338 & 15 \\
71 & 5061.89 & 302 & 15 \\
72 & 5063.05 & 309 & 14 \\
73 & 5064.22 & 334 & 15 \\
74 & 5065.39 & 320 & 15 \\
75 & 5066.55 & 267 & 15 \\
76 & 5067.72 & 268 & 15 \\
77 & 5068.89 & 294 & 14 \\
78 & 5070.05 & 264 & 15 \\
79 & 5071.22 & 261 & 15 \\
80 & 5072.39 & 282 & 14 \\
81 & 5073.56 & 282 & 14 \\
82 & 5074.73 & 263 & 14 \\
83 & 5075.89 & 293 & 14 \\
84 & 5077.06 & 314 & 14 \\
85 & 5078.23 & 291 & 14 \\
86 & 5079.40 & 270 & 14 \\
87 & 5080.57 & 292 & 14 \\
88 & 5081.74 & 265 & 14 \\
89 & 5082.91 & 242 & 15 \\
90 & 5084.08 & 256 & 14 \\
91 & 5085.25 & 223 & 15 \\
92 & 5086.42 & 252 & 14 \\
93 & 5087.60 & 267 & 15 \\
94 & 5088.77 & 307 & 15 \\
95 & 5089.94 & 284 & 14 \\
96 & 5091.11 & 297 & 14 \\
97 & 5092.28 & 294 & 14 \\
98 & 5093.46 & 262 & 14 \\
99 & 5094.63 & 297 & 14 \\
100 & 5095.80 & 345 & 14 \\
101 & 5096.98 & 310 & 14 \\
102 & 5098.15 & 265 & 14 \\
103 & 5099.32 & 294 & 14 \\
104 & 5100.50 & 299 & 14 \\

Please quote 293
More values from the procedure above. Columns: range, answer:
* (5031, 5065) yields 298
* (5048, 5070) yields 301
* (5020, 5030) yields 311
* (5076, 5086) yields 270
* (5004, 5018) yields 282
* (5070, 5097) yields 279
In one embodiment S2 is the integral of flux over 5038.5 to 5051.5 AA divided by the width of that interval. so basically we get 283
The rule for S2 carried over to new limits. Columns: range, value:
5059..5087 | 283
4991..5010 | 303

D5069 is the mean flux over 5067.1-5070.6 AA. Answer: 275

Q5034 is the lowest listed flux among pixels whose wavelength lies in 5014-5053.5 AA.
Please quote 213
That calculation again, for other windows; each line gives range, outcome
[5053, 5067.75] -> 267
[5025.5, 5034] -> 274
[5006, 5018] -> 221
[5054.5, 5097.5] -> 223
